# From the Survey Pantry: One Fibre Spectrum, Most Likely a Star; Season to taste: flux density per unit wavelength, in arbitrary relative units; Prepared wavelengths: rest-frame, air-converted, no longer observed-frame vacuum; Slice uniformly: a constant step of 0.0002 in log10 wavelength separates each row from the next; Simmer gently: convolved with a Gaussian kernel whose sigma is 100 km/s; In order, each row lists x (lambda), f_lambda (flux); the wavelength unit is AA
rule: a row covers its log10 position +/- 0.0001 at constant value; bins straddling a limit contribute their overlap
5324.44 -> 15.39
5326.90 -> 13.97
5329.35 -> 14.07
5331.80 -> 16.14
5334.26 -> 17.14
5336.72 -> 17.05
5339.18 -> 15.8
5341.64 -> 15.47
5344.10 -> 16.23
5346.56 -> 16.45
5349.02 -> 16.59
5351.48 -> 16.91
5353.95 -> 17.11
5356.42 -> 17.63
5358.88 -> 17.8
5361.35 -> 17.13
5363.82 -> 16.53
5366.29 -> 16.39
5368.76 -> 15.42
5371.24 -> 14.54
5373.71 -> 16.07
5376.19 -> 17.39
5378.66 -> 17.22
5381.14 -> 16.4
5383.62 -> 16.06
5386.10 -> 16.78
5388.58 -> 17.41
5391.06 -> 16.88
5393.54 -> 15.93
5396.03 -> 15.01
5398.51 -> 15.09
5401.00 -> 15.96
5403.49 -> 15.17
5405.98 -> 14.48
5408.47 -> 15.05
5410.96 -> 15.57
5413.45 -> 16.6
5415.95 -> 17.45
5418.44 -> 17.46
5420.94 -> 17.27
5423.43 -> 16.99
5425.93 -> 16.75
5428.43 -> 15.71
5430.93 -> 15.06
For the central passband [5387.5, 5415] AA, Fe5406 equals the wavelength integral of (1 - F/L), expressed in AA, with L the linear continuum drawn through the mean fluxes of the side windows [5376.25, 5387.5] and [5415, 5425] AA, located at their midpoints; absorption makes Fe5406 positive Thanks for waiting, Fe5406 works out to 2.0 AA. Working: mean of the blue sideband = 16.7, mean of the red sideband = 17.3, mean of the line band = 15.7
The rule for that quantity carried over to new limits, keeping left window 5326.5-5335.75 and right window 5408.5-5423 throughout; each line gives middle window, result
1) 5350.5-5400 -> -1.06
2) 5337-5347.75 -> -0.28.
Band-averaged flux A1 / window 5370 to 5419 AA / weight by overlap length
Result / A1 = 16.1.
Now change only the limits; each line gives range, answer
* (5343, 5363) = 17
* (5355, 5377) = 16.5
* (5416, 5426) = 17.2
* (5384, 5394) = 16.8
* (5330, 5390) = 16.5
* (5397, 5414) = 15.4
